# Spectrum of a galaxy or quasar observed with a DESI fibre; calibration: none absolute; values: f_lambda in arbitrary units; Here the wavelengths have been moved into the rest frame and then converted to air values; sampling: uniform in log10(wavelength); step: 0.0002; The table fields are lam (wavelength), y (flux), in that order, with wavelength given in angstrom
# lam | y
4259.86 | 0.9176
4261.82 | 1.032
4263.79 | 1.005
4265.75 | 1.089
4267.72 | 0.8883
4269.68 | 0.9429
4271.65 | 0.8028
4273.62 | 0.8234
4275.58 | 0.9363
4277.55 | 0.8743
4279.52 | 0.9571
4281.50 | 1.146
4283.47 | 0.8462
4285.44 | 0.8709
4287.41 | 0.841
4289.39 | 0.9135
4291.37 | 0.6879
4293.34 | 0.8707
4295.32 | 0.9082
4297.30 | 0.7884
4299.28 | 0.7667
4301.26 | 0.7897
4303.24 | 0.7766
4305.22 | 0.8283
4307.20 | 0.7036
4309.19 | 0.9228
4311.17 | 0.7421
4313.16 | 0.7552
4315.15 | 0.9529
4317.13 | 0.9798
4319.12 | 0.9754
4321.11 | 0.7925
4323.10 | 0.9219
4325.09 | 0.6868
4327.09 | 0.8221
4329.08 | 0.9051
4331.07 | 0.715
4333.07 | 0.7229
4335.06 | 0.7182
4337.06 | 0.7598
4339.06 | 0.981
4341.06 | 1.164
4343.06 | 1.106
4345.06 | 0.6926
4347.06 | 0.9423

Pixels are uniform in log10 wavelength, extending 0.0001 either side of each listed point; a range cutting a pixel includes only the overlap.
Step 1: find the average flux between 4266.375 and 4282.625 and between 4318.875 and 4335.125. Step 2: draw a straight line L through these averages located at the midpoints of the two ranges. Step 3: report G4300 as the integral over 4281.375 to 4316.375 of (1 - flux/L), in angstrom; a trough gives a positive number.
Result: 1.4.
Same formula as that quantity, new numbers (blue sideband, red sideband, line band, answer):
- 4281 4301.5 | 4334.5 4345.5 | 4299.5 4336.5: 3.1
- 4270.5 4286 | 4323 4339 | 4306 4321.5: -0.6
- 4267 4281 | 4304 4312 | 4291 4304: 0.4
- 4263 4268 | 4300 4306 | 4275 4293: 0.2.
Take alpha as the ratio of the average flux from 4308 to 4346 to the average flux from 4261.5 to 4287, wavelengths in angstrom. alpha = 0.92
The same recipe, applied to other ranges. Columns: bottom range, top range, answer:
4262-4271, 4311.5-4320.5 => 0.92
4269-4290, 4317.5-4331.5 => 0.93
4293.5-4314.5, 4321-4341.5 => 1.03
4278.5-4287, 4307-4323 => 0.91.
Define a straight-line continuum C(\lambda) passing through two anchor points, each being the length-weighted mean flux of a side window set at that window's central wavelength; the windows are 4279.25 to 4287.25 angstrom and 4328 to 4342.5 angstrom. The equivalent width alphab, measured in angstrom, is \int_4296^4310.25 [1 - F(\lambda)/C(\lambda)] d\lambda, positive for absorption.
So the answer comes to 1.76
